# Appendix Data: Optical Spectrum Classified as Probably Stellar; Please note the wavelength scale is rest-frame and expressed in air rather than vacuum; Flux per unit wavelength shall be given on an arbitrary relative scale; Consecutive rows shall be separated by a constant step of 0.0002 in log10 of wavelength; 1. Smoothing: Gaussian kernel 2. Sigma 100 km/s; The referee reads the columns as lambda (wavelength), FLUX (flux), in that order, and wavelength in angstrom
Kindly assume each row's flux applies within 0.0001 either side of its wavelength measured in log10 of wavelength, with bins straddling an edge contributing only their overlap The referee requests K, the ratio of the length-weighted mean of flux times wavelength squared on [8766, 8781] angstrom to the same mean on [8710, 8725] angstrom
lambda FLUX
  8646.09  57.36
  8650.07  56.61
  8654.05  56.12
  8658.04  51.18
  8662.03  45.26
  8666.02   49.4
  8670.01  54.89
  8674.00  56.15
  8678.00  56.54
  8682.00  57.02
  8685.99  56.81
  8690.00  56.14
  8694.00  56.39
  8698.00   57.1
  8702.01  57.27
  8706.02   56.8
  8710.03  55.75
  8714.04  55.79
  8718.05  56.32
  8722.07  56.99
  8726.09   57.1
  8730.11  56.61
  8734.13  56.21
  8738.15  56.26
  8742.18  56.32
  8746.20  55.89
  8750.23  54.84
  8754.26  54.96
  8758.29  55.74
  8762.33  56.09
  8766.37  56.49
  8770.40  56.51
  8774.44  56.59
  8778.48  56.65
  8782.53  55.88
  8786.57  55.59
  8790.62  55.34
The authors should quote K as 1.02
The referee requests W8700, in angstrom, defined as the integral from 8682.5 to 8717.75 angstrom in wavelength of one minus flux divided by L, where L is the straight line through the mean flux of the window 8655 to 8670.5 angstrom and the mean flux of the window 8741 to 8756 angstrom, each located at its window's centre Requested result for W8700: -2.7 angstrom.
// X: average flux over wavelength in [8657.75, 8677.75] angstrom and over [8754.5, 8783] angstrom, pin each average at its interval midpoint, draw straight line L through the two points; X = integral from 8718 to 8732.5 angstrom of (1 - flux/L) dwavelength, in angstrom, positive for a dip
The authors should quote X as -0.7 angstrom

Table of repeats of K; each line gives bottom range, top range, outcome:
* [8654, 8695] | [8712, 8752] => 1.05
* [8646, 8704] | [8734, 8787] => 1.04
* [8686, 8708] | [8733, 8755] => 0.99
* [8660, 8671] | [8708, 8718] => 1.14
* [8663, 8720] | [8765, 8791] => 1.03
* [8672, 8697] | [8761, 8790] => 1.02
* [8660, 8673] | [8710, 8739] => 1.14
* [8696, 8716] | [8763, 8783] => 1.01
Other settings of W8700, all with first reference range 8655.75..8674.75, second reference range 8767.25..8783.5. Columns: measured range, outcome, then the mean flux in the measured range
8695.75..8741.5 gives -2.4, 56.6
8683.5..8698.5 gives -1.2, 56.6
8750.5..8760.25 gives 0.0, 55.3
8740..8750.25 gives -0.2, 55.9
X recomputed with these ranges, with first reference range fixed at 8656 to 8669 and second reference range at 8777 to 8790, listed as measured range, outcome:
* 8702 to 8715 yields -1.2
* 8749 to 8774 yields -0.5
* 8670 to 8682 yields -1.5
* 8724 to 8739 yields -1.0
